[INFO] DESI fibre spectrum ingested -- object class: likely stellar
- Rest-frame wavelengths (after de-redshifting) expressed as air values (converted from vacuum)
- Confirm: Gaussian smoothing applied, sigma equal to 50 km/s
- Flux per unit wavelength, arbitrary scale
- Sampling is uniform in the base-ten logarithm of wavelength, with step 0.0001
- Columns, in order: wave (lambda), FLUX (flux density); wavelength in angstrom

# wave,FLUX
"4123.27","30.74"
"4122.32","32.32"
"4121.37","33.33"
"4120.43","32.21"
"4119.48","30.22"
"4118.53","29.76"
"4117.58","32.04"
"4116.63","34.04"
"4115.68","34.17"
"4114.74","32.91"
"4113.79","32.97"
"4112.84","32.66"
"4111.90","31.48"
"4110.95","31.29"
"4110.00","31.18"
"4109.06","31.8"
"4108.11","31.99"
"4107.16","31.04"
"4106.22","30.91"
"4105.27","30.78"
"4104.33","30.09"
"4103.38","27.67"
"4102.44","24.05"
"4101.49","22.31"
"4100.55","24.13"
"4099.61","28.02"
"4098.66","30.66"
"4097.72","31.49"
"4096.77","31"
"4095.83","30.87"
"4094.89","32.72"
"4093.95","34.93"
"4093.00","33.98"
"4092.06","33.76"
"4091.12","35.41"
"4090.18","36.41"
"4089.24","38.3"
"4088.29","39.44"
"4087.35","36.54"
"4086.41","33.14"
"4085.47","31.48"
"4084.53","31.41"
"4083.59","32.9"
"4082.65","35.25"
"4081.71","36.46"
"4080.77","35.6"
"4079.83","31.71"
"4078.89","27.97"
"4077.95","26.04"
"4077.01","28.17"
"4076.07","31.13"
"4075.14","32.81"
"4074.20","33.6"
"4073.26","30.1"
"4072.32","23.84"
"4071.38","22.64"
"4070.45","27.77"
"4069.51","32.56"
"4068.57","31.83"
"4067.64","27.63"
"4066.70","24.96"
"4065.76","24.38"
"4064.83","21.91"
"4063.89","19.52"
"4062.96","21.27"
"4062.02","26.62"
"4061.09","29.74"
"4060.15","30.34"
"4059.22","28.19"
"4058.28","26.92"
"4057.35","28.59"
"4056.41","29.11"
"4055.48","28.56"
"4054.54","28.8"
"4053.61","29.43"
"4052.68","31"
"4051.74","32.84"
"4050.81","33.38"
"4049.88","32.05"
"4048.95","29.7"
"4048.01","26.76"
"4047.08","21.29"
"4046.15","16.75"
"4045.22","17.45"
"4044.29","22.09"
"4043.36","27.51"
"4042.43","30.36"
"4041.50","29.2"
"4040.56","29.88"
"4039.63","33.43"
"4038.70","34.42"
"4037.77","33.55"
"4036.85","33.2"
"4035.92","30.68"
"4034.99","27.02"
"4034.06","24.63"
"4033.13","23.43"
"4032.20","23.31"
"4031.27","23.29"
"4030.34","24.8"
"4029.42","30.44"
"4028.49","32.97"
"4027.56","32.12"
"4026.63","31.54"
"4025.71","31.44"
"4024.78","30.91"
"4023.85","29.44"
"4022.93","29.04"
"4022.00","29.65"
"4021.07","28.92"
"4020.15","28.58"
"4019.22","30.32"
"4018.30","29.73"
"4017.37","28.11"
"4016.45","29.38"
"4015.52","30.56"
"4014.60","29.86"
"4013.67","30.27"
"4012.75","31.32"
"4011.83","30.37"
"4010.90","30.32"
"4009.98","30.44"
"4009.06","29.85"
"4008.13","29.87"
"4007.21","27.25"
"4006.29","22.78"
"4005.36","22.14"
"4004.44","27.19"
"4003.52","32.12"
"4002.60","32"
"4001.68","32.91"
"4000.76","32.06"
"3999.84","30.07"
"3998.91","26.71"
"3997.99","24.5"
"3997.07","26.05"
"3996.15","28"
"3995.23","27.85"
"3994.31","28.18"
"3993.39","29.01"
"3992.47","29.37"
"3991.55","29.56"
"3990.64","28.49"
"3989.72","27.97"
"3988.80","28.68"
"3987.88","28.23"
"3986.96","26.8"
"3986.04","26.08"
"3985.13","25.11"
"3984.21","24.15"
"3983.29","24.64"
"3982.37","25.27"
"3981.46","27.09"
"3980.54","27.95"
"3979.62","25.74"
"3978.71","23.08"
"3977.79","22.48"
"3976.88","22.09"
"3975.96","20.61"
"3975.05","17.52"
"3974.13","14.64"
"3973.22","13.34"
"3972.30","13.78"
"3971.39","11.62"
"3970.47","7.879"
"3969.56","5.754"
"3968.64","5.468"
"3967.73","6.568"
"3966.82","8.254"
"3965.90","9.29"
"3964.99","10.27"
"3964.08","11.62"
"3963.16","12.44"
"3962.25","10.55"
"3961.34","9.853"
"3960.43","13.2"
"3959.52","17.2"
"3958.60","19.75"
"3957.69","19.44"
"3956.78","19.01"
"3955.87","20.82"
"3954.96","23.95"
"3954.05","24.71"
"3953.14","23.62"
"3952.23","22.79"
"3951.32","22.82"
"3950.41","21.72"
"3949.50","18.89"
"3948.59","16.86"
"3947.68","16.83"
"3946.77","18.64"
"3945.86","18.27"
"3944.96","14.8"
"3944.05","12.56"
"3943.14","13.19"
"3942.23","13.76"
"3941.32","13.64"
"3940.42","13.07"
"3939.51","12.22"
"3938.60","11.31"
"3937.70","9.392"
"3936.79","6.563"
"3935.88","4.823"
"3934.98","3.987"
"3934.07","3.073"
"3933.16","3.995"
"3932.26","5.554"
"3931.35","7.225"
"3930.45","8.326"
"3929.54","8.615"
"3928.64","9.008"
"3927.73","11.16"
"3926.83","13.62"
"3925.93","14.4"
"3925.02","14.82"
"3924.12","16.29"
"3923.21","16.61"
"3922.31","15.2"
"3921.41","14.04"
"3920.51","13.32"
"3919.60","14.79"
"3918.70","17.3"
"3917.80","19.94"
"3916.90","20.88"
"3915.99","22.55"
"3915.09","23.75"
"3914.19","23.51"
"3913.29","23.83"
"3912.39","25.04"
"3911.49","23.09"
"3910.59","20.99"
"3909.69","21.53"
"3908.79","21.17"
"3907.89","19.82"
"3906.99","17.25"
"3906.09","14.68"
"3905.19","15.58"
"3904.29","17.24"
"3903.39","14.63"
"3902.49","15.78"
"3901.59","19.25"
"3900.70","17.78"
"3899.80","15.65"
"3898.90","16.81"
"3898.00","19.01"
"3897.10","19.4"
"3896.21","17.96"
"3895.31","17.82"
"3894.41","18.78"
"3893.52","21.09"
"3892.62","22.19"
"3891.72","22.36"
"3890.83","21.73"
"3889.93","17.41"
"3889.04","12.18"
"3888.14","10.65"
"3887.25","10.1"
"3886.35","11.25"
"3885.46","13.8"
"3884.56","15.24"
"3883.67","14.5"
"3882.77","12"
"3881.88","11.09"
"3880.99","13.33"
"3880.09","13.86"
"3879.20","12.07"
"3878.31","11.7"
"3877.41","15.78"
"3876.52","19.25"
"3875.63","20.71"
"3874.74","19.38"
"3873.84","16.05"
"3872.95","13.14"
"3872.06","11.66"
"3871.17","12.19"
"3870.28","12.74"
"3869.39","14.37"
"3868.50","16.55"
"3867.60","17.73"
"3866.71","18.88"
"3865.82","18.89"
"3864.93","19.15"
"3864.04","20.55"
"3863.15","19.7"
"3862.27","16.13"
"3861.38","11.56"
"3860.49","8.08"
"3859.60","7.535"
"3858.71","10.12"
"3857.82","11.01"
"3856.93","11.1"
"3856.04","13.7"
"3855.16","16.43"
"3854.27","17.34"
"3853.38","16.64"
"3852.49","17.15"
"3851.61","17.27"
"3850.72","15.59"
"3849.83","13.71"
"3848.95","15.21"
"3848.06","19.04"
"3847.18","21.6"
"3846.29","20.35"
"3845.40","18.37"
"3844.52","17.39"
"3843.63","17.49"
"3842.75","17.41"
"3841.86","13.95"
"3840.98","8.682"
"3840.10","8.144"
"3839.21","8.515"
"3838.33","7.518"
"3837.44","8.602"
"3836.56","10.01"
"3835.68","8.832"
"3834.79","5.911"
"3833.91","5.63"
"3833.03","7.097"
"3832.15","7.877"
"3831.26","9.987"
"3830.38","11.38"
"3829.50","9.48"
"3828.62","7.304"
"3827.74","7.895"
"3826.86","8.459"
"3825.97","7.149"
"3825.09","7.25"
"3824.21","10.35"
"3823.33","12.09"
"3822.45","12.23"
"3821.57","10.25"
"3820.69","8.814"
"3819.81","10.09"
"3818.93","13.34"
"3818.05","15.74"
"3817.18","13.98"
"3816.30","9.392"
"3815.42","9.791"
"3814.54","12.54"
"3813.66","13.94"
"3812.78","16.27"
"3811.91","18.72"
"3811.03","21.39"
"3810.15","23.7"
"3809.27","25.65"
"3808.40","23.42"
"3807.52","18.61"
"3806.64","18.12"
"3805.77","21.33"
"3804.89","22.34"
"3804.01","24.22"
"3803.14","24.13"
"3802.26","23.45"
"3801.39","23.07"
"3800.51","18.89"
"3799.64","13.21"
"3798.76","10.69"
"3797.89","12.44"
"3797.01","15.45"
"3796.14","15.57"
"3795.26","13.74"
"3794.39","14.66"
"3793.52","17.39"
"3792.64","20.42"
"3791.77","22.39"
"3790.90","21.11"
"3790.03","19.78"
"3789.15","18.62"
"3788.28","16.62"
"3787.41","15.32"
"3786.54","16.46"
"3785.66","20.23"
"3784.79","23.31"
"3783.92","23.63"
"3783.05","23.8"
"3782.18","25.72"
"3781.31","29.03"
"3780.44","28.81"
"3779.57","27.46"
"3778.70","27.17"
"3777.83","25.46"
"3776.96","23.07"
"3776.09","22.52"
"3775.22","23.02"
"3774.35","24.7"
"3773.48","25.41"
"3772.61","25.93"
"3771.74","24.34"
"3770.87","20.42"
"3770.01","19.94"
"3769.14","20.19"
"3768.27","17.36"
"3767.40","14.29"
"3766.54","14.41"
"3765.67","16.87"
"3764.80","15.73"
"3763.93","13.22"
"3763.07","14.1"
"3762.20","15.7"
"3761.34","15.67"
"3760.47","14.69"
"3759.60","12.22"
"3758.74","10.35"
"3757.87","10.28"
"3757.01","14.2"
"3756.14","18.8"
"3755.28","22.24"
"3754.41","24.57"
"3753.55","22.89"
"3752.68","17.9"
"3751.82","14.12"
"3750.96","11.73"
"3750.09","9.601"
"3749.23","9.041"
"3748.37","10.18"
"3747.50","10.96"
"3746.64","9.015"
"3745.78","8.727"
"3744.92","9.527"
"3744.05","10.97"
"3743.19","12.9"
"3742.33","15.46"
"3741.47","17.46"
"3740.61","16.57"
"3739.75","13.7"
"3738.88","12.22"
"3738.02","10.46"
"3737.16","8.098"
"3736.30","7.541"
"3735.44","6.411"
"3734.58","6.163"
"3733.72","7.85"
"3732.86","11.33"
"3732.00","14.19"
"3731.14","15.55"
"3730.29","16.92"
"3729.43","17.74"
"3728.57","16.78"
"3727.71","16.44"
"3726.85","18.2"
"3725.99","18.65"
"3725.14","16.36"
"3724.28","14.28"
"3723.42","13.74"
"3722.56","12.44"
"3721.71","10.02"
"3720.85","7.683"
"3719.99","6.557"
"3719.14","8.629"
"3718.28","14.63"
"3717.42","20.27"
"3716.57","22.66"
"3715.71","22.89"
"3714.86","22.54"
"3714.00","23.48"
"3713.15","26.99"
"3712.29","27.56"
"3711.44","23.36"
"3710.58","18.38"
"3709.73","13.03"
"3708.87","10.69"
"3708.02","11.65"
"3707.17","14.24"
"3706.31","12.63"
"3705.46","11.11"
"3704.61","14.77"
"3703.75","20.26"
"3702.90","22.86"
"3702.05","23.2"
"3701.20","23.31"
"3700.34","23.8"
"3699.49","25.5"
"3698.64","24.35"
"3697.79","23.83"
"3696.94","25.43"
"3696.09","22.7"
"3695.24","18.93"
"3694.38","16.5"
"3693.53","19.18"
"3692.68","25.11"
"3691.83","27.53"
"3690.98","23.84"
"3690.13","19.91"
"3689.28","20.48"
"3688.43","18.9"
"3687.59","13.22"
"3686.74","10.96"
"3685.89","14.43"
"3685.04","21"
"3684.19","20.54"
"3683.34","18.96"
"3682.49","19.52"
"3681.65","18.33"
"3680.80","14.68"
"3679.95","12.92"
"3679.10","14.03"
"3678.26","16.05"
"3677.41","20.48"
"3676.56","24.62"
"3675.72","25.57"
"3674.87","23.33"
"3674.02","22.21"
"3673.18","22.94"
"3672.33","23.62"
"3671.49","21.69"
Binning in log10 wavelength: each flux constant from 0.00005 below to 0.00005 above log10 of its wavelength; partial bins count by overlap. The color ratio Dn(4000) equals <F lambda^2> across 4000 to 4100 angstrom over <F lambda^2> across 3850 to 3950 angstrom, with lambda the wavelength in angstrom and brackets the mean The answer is 2.09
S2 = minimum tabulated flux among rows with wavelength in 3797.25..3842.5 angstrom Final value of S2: 5.63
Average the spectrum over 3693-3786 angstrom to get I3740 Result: 17.3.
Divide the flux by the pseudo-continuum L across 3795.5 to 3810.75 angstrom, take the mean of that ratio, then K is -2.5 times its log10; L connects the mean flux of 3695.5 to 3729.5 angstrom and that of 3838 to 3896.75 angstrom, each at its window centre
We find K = -0.19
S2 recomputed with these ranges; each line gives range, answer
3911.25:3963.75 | 3.073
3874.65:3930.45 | 8.326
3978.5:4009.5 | 22.14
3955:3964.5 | 9.853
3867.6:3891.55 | 10.1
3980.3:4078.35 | 16.75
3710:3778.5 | 6.163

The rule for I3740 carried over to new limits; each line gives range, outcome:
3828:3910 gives 14.8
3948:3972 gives 15.2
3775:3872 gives 15.9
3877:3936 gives 15.5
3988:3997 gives 28.5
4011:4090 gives 29.2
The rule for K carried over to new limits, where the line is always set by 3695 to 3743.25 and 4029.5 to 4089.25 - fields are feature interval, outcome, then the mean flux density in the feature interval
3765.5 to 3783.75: -0.24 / 23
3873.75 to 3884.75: 0.43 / 15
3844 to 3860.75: 0.36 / 15.2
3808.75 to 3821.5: 0.29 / 15.2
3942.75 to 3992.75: 0.33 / 18.9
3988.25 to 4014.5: -0.08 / 28.8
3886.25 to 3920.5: 0.24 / 18.6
